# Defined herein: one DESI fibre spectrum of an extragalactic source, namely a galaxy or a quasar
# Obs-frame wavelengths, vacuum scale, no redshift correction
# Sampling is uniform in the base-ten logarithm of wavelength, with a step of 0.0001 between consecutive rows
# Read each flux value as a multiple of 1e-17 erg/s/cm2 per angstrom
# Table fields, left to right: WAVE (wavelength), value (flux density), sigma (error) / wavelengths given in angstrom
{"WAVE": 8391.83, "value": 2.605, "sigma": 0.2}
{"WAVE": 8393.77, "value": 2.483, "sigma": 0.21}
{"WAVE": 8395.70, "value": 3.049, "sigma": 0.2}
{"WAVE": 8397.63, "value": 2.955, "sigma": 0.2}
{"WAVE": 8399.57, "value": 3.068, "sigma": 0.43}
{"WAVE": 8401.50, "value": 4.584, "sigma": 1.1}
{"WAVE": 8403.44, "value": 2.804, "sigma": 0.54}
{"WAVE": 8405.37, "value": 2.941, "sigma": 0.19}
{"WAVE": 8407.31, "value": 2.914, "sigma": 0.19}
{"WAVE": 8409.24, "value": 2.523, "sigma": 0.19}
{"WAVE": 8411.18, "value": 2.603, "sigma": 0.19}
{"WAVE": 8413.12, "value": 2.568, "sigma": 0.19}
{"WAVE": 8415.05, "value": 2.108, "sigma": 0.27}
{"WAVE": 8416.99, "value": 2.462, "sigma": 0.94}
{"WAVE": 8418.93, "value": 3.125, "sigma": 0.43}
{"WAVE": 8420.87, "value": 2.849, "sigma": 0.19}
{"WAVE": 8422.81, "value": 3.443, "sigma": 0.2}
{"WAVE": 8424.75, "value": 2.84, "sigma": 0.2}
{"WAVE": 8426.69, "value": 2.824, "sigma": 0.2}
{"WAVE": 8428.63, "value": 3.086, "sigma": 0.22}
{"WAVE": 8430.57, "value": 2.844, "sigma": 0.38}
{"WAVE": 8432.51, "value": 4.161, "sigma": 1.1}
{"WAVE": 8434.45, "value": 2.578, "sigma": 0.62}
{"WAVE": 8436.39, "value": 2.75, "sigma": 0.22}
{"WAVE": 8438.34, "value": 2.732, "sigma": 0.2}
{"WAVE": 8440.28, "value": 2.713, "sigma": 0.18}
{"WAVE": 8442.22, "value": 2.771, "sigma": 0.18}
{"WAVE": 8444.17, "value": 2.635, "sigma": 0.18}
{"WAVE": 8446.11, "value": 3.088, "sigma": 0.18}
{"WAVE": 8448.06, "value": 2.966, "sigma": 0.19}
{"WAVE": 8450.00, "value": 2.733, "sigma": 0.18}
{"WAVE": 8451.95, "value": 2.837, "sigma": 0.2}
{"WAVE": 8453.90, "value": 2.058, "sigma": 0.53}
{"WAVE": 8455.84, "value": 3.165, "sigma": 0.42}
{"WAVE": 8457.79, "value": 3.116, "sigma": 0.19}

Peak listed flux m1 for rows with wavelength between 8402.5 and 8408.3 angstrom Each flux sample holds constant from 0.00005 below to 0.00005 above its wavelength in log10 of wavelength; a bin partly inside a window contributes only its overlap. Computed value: 2.941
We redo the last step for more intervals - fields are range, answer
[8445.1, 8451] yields 3.088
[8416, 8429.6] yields 3.443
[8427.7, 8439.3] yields 4.161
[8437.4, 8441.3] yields 2.732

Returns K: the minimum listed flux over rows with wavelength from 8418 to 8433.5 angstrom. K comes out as 2.824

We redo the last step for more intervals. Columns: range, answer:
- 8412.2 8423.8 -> 2.108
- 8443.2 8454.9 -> 2.058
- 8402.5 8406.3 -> 2.804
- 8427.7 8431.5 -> 2.844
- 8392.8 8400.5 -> 2.483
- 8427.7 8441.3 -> 2.578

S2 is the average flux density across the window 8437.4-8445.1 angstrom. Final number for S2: 2.71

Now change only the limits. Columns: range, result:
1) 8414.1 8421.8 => 2.63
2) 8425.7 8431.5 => 2.92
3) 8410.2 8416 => 2.43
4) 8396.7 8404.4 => 3.35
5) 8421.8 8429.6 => 3.05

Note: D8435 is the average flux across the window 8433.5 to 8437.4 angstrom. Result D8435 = 2.66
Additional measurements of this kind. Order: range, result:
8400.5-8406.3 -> 3.45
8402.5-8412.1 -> 2.76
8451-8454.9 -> 2.45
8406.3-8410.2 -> 2.72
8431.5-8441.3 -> 2.99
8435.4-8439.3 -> 2.74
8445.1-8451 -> 2.93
